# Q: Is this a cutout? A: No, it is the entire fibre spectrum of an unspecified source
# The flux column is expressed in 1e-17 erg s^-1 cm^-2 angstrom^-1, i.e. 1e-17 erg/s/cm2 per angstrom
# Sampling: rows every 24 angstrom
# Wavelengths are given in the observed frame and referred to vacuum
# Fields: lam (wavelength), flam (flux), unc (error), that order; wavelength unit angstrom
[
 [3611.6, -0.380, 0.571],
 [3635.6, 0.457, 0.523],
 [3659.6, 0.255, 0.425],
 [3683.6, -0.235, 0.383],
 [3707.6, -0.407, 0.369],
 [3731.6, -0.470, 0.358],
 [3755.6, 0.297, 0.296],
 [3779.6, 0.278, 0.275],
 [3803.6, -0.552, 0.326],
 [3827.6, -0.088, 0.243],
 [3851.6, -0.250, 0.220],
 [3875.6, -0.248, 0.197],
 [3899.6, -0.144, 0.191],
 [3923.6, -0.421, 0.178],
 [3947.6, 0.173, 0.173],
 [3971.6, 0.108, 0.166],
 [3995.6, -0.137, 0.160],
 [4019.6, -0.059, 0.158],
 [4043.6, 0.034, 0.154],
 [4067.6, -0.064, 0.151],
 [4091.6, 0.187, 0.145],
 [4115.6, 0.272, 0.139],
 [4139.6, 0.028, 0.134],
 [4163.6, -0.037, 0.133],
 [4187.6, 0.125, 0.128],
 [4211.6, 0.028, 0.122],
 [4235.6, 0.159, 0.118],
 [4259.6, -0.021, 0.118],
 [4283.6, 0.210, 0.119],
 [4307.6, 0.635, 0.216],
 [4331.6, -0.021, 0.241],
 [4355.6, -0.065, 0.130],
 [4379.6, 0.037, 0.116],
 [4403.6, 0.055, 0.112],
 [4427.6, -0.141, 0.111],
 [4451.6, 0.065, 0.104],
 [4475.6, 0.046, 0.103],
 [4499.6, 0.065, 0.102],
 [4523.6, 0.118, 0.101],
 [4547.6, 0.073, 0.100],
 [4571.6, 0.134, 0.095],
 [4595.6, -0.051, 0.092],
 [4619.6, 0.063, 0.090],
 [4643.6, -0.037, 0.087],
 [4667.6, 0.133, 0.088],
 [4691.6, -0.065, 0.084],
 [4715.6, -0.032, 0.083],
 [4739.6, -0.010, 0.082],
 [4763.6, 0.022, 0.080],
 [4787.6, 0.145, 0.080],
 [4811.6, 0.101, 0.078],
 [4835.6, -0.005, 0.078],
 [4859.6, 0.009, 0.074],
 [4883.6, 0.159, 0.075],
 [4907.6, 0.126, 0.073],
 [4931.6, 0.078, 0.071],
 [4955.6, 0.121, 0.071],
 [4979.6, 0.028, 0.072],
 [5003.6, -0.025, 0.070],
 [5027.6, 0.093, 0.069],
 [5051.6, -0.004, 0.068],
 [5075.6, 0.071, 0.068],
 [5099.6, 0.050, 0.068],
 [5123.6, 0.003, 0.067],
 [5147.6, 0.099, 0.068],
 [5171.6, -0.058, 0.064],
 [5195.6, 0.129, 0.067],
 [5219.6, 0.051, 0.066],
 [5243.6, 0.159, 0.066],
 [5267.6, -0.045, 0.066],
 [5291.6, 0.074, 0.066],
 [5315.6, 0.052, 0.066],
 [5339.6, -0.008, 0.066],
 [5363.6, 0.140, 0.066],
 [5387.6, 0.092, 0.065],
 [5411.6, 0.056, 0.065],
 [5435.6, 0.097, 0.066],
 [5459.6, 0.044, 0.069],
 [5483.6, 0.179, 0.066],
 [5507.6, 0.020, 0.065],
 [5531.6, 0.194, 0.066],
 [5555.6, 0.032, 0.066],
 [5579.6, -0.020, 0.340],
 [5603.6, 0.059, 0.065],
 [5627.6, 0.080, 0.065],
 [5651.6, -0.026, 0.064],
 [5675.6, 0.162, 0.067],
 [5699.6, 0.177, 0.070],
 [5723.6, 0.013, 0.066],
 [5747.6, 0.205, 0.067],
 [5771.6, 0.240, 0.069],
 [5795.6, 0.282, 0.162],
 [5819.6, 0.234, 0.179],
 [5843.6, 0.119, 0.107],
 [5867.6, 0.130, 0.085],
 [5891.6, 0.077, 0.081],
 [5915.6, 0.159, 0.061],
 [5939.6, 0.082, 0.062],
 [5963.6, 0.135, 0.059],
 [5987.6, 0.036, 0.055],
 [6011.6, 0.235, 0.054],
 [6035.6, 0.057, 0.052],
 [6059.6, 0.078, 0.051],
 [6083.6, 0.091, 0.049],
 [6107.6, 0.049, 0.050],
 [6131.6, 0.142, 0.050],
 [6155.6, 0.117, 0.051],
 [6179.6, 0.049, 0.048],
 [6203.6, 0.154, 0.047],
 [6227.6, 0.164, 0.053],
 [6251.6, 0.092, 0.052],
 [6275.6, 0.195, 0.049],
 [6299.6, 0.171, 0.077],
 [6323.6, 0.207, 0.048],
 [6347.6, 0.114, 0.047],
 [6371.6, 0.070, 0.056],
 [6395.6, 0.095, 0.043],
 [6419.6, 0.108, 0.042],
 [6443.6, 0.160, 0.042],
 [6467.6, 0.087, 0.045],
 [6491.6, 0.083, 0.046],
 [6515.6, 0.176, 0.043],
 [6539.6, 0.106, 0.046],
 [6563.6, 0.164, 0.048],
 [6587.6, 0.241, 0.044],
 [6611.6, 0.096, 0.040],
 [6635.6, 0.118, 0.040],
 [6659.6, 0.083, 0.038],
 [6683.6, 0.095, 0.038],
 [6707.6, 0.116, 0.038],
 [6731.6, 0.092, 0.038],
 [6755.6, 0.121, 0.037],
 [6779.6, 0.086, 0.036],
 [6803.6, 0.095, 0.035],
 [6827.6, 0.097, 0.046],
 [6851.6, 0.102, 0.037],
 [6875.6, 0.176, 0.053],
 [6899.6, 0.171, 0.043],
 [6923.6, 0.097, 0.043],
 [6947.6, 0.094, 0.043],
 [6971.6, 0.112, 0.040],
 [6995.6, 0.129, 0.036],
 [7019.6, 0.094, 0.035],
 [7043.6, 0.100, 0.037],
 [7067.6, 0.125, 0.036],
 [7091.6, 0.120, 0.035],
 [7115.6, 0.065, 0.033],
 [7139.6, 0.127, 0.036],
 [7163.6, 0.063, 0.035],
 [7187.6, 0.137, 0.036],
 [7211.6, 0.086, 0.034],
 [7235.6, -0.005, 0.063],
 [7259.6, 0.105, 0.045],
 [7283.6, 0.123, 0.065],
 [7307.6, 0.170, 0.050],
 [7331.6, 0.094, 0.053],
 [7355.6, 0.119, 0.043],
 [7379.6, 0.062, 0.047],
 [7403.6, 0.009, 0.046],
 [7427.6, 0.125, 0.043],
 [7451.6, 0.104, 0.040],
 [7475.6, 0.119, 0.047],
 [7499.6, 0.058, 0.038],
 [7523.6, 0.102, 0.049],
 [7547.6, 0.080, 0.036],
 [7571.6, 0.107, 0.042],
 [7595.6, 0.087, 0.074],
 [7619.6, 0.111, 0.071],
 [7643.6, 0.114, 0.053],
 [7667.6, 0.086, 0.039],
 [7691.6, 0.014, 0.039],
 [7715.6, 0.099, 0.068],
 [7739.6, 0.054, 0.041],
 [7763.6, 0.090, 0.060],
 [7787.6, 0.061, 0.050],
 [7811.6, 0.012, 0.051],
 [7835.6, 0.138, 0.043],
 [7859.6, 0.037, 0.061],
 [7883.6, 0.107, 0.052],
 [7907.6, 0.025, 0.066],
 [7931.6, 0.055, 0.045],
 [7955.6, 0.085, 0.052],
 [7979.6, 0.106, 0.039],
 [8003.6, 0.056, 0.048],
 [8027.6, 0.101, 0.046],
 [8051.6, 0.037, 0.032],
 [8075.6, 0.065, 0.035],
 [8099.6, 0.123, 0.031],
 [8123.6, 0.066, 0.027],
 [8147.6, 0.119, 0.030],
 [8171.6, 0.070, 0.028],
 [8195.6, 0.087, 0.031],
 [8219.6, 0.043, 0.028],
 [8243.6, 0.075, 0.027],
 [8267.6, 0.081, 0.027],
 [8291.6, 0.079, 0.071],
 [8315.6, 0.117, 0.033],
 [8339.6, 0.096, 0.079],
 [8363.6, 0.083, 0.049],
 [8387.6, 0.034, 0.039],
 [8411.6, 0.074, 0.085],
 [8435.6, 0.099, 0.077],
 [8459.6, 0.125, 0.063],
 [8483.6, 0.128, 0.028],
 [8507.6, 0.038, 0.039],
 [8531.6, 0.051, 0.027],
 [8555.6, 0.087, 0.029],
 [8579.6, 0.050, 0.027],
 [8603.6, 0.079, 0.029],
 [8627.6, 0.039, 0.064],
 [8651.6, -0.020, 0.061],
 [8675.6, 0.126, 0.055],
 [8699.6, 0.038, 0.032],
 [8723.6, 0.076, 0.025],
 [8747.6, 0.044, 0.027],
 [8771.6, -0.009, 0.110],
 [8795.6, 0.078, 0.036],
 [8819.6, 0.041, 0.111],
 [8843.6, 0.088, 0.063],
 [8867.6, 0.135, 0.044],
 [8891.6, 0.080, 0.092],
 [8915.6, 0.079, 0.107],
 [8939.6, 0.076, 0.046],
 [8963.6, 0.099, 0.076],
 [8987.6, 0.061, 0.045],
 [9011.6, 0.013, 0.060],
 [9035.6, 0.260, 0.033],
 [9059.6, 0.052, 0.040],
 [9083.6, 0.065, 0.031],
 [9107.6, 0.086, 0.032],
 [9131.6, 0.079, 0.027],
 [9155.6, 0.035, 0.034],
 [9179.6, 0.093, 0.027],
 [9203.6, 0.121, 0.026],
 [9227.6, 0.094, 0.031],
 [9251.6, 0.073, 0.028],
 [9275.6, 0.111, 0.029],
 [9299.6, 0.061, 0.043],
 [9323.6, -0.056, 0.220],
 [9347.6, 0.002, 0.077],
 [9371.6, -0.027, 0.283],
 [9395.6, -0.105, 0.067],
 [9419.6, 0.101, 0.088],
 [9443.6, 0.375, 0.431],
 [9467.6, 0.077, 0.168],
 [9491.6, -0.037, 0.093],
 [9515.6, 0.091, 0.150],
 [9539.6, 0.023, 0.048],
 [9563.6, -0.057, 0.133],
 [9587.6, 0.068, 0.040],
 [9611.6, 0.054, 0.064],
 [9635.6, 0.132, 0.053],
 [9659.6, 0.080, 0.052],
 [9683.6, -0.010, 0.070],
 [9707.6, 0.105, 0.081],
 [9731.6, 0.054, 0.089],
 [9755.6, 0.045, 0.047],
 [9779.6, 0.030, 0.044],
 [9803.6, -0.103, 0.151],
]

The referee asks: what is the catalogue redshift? 0.377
